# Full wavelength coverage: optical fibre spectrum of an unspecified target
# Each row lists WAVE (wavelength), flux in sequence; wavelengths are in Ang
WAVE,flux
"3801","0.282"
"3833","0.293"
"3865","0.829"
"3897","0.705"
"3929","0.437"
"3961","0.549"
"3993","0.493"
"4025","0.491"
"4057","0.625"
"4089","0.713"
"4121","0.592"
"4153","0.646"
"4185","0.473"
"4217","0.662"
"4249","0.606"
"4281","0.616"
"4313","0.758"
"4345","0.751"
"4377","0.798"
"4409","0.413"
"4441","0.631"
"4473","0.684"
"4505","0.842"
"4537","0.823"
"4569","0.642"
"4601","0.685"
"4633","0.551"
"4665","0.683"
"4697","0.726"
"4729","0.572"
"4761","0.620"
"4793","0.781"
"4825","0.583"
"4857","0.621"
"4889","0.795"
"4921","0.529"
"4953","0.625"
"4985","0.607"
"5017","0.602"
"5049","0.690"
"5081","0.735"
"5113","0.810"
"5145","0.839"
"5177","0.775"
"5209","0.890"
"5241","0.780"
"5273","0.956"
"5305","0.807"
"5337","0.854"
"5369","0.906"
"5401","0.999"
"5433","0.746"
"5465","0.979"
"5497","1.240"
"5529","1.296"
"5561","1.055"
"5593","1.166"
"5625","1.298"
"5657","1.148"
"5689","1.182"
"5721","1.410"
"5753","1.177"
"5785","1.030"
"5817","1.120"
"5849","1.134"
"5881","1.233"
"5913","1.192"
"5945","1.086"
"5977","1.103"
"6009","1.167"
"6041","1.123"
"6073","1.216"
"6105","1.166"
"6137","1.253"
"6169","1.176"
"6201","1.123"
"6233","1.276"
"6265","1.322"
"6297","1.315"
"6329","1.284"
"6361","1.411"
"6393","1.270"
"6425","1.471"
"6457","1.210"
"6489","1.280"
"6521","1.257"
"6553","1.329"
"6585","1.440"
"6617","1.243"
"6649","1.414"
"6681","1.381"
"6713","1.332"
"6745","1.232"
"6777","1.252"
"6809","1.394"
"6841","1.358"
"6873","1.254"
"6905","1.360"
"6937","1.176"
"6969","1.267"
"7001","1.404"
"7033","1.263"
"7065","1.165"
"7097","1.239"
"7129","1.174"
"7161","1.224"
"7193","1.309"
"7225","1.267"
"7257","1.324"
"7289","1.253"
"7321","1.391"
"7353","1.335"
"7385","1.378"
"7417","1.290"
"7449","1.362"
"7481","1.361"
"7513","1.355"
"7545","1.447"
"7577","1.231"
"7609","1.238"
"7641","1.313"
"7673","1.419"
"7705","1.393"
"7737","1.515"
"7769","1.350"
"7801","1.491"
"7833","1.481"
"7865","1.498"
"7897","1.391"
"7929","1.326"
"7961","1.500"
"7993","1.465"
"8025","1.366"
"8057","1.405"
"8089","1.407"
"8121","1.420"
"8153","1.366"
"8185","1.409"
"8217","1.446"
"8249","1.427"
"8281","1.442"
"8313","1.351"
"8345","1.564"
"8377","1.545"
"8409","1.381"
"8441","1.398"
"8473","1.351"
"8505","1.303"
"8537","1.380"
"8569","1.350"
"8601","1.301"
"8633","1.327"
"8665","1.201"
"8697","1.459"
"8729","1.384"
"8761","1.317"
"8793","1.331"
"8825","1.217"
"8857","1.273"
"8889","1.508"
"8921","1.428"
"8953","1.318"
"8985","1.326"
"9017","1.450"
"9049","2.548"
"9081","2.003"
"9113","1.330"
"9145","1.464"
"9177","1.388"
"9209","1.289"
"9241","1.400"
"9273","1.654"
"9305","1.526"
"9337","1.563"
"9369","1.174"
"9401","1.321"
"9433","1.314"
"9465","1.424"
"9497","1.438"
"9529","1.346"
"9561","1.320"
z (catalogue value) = 0.38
